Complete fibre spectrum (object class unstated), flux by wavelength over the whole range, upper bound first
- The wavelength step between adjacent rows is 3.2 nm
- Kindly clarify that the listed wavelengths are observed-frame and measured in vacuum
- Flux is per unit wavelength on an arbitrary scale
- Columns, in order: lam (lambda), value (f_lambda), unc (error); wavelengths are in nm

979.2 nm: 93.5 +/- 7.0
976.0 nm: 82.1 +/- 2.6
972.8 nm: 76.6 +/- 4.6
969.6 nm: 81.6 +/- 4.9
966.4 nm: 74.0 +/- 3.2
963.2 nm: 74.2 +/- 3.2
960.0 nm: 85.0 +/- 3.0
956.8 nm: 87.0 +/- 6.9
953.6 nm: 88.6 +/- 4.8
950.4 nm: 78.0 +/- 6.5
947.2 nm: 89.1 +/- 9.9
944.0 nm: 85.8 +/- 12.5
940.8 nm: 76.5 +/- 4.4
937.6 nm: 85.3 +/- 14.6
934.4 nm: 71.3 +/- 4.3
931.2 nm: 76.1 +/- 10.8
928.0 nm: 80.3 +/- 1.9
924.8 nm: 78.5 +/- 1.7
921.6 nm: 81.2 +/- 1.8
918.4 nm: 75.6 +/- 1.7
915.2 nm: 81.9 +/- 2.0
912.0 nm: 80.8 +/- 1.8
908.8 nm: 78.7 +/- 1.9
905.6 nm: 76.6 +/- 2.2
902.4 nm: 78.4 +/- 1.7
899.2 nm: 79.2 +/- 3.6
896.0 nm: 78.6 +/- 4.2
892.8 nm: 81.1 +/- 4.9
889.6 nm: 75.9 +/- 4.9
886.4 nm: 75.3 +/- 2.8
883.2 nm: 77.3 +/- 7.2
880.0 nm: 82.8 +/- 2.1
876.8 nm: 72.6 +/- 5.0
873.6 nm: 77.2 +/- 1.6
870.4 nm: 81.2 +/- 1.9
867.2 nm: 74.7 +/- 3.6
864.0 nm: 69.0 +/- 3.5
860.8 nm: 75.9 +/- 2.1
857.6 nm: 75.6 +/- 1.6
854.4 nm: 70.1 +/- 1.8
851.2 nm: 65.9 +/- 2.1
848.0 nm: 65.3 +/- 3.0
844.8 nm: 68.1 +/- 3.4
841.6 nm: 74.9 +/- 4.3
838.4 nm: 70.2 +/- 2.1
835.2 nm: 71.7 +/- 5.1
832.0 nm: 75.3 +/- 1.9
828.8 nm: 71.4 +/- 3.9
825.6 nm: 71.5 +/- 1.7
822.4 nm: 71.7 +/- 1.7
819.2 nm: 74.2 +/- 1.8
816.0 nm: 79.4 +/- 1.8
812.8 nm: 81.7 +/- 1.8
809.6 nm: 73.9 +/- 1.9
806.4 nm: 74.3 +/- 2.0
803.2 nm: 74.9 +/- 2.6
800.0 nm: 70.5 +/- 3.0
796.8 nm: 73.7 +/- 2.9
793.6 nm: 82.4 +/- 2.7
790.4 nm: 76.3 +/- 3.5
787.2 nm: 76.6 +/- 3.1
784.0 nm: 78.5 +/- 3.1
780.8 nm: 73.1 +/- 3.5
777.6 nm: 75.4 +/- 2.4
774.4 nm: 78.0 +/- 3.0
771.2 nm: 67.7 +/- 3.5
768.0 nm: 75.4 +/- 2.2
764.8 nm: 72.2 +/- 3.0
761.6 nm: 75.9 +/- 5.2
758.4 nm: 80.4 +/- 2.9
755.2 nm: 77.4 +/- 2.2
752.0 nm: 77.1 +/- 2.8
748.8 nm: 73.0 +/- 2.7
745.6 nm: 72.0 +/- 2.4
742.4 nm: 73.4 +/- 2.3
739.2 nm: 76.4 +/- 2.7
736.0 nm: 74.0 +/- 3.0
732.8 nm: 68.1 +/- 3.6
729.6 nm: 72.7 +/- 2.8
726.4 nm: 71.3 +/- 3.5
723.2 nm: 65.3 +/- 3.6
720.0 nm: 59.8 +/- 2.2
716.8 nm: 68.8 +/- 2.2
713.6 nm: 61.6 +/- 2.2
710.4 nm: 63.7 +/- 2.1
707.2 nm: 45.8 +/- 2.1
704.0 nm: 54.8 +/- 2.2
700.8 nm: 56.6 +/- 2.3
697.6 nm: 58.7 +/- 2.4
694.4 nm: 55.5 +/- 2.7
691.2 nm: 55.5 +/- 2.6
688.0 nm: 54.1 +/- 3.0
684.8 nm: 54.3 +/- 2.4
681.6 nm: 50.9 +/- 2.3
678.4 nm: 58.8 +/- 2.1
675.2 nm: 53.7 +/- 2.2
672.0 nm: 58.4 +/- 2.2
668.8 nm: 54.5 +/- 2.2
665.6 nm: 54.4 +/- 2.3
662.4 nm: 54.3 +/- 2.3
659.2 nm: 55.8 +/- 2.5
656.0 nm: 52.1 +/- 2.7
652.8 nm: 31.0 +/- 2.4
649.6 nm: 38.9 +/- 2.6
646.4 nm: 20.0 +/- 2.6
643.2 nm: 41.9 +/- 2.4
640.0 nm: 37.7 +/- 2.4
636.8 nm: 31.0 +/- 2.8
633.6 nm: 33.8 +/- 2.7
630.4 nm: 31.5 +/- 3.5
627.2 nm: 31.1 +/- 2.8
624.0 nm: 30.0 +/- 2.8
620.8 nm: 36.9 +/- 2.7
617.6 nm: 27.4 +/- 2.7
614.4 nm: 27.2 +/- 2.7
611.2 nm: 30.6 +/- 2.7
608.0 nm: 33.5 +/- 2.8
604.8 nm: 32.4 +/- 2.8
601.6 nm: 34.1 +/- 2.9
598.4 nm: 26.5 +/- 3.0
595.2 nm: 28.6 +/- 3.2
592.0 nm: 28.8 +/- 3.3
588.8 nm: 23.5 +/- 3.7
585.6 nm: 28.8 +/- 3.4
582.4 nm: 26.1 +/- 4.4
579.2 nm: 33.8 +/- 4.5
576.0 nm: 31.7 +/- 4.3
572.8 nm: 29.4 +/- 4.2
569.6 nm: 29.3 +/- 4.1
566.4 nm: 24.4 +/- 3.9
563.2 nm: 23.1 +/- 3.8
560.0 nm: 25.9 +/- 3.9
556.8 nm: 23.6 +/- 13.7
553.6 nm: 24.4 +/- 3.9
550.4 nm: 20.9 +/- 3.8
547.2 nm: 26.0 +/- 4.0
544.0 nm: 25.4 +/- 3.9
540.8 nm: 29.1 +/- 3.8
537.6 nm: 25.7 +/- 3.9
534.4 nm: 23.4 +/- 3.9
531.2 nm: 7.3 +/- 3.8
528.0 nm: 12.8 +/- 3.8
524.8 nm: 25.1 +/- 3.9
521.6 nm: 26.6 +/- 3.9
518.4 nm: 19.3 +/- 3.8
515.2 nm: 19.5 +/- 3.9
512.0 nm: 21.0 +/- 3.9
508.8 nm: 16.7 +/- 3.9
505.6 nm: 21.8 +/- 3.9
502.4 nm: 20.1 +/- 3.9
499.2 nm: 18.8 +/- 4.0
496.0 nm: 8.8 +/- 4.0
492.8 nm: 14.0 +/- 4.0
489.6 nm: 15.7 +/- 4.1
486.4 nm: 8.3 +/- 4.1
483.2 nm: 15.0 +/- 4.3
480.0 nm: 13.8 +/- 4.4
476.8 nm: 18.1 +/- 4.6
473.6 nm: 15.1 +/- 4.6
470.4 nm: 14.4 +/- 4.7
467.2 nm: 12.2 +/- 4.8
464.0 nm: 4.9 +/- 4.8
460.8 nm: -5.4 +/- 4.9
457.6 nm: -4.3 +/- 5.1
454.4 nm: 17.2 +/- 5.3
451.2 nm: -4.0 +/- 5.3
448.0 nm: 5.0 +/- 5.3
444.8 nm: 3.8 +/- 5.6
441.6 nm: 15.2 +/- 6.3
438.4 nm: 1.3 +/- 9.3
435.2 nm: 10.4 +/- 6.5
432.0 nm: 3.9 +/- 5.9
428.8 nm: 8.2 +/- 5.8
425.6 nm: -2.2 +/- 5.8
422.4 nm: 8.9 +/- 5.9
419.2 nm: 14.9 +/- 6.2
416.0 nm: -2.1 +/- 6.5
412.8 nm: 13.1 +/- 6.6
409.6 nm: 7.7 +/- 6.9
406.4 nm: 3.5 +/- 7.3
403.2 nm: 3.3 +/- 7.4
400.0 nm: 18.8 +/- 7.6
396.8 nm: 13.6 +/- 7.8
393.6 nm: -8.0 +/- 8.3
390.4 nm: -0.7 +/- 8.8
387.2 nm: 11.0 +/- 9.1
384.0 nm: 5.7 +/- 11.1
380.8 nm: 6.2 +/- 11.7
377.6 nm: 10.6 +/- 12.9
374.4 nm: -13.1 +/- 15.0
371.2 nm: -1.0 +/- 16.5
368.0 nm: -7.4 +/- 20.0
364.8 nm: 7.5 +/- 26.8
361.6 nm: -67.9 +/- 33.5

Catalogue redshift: 0.642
